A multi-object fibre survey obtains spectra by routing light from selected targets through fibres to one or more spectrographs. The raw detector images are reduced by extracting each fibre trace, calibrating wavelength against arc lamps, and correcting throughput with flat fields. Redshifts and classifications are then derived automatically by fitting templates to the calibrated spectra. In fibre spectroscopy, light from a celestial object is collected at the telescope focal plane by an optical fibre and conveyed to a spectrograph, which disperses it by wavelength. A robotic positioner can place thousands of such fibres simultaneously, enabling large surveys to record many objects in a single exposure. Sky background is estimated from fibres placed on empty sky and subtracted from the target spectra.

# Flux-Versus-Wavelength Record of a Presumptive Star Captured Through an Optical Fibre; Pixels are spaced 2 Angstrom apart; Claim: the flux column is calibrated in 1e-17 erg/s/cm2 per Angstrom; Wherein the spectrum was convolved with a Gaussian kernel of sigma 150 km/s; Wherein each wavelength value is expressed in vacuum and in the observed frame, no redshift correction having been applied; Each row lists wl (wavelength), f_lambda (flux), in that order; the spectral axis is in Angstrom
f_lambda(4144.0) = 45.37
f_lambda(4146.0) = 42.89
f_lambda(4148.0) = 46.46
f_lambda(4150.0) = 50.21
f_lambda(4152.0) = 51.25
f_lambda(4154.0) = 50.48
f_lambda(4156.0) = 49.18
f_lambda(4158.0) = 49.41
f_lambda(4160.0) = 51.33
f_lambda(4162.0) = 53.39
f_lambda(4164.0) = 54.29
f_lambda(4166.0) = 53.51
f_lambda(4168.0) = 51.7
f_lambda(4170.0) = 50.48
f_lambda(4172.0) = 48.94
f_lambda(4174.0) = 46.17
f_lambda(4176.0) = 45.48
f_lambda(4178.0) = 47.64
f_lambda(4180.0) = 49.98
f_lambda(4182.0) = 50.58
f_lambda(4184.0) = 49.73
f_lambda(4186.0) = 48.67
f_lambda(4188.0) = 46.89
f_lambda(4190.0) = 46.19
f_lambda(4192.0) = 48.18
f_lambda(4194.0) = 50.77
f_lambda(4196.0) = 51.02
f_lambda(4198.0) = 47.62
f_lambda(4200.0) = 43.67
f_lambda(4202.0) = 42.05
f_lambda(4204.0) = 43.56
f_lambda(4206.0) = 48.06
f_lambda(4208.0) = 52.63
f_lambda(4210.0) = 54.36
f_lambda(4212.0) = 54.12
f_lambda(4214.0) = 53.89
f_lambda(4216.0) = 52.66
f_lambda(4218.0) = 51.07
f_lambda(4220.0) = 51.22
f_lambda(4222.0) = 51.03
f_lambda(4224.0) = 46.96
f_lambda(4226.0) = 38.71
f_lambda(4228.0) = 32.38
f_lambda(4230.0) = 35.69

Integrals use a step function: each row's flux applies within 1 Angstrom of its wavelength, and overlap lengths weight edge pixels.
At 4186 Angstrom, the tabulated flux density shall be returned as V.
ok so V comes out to 48.67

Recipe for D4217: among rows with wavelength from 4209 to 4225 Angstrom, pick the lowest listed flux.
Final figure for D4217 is 46.96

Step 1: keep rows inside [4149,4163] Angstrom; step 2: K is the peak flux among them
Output 53.39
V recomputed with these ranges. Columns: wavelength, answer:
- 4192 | 48.18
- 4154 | 50.48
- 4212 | 54.12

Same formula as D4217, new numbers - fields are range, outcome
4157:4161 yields 49.41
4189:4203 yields 42.05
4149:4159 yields 49.18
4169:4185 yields 45.48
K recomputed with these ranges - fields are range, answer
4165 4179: 53.51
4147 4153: 51.25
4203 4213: 54.36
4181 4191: 50.58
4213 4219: 53.89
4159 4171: 54.29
